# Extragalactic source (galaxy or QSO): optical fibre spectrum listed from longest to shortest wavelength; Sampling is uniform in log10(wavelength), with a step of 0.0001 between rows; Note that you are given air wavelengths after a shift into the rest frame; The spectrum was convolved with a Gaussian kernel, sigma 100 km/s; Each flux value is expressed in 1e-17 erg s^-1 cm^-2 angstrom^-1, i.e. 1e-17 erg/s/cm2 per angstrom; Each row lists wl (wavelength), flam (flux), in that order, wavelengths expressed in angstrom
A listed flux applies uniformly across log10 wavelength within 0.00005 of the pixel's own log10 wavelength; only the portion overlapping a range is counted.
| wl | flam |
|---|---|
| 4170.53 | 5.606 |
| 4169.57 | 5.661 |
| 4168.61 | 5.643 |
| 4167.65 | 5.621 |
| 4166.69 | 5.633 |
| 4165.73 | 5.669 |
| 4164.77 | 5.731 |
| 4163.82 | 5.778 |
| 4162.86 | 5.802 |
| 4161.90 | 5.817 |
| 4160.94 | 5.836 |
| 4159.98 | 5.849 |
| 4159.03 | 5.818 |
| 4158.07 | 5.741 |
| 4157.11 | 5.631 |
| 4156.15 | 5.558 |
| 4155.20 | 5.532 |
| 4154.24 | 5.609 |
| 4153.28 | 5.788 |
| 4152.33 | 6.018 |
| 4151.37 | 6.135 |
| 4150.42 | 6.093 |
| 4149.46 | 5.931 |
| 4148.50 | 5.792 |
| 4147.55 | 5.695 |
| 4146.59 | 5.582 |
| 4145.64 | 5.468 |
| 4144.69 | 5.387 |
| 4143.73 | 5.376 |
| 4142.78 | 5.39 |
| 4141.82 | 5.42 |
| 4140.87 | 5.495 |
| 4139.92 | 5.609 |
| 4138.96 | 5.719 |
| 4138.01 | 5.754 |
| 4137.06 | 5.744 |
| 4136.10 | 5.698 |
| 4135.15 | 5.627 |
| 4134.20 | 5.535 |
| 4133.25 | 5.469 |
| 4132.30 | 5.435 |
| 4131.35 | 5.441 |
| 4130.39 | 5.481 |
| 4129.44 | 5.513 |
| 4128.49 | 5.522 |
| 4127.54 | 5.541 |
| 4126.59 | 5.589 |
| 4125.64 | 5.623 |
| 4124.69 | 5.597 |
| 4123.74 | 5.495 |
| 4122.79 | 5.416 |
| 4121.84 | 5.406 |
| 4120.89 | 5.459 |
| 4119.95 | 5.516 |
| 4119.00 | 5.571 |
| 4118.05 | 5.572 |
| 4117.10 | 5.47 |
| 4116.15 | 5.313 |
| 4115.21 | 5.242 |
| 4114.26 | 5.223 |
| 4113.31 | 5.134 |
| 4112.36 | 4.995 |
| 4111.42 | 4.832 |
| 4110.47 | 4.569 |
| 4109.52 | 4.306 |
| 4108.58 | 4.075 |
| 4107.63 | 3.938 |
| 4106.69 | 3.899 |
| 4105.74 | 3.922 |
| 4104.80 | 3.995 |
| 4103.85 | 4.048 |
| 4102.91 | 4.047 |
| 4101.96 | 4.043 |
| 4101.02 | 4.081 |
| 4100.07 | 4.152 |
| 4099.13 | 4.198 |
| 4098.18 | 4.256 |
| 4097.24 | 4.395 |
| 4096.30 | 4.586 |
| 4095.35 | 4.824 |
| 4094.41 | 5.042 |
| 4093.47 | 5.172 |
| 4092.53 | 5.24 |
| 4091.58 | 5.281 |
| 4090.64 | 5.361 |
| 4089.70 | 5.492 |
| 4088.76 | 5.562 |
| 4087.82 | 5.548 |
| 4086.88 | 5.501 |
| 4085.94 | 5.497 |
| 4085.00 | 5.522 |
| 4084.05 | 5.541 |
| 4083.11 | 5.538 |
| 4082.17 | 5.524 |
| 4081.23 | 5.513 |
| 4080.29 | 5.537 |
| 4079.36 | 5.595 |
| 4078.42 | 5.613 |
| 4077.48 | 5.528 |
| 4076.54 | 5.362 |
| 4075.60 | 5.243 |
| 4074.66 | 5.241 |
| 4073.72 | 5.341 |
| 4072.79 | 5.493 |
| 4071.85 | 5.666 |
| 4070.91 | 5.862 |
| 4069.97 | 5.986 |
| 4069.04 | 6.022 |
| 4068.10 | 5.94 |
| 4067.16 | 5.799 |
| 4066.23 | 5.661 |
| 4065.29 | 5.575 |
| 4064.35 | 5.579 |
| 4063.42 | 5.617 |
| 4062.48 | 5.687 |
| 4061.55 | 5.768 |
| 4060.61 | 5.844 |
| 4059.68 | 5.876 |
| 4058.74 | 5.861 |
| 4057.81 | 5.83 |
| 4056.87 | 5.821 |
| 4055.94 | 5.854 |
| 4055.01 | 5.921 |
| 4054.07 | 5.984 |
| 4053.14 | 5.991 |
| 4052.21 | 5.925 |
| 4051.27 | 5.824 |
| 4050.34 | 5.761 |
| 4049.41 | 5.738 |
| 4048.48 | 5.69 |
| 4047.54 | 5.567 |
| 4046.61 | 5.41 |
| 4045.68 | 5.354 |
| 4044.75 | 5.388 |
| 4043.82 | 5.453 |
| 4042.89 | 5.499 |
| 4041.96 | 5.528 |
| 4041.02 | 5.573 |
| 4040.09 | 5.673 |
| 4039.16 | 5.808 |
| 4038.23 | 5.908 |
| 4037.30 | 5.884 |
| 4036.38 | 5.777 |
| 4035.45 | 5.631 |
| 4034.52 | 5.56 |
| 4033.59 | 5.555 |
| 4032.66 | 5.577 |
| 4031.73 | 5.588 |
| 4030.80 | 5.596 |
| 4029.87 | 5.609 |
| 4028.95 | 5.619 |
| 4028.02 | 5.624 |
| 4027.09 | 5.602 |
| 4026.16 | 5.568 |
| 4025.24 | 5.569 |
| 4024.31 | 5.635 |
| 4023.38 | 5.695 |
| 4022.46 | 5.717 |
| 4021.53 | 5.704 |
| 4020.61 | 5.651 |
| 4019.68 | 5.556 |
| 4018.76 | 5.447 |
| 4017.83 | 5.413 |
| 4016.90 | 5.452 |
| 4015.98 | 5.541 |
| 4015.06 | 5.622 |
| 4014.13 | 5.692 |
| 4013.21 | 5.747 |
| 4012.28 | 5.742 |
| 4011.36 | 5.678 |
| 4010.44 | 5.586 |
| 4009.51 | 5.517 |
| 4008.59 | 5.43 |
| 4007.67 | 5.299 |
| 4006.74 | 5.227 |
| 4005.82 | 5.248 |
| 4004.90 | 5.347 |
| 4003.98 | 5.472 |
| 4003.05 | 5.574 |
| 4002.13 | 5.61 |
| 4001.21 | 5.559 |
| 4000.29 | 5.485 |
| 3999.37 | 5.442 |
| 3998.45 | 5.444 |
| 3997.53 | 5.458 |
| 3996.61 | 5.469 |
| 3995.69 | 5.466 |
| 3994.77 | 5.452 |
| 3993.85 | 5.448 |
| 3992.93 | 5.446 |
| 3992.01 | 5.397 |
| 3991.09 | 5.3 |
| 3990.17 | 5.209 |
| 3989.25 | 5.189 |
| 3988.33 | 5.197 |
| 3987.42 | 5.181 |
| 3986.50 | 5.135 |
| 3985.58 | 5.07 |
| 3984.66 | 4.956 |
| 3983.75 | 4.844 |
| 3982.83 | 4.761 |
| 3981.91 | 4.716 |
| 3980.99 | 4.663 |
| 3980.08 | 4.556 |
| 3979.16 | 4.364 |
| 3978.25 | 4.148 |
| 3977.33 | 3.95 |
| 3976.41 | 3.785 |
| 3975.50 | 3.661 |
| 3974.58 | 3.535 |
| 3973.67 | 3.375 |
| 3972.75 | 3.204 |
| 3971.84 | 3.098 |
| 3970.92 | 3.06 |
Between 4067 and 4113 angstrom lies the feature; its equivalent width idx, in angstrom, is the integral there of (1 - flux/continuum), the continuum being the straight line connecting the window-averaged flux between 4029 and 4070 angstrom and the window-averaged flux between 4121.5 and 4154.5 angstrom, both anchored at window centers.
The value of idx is 5.2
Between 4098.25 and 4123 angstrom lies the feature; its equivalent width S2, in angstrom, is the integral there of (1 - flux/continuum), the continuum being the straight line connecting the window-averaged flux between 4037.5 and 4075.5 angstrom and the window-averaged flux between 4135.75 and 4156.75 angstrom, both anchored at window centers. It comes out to 4.3 angstrom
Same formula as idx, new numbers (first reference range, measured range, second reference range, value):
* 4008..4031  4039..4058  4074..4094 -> -0.6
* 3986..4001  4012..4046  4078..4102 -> -2.2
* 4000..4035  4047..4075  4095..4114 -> -4.7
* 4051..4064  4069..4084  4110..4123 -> 0.3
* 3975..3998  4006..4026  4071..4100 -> -2.2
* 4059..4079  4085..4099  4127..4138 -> 1.2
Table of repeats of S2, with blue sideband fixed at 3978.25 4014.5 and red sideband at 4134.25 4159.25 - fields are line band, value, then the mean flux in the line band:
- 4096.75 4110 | 3.5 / 4.1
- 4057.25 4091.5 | -0.8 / 5.61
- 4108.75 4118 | 1.0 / 5.01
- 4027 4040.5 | -0.7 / 5.67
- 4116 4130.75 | 0.3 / 5.51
